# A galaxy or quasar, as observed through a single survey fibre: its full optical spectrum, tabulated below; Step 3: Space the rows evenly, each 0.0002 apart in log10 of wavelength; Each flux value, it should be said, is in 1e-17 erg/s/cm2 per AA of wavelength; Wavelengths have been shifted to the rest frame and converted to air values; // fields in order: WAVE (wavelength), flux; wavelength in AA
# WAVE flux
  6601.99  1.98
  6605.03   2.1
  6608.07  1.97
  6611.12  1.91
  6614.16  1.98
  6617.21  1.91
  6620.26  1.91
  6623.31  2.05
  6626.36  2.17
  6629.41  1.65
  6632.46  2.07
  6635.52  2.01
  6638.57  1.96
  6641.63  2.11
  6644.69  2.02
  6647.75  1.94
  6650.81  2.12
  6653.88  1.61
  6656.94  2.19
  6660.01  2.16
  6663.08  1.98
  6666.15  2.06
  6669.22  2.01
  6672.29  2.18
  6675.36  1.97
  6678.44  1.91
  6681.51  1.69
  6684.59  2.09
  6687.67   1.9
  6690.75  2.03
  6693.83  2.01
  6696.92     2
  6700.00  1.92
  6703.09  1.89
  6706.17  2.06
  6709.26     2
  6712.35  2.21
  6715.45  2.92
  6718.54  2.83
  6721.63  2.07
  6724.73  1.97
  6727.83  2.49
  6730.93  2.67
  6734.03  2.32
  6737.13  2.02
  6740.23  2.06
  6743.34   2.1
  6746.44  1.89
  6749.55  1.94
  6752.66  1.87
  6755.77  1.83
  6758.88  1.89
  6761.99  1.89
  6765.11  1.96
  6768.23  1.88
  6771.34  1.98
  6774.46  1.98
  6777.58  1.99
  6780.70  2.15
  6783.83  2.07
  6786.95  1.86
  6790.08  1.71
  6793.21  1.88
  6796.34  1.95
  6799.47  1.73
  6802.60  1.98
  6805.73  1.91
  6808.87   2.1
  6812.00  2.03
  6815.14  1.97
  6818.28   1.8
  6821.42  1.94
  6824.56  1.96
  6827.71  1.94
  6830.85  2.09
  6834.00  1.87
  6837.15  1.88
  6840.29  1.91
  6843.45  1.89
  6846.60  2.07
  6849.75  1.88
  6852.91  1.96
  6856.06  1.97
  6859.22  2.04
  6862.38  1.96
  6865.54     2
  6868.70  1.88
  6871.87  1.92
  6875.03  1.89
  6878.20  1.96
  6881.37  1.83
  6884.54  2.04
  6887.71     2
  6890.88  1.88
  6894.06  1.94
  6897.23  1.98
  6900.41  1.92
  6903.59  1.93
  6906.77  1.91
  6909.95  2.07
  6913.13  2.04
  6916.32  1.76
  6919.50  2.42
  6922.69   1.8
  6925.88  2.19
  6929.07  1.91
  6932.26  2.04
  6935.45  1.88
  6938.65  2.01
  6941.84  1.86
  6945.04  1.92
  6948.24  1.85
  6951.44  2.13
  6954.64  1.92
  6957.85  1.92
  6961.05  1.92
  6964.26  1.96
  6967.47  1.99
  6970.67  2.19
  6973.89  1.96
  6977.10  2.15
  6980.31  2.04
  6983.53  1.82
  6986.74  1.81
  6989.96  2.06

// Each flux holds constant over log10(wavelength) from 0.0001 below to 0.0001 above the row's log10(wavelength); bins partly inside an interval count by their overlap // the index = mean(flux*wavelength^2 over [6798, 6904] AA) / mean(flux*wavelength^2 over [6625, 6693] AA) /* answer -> 1.0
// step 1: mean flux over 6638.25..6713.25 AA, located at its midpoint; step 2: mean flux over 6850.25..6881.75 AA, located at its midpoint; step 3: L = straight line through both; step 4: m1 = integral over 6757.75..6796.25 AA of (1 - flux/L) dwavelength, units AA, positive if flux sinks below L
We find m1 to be 0.6 AA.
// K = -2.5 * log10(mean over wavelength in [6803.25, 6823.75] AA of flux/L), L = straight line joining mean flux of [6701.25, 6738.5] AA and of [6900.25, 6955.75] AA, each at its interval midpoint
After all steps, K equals 0.099 mag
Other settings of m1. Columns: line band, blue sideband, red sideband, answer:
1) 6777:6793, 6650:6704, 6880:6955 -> 0.2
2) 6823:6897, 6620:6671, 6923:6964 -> 0.9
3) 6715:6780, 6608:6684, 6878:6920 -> -4.3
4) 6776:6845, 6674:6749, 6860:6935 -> 3.5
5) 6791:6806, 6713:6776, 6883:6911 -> 1.4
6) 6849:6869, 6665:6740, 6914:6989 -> 0.7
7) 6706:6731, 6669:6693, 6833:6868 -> -4.9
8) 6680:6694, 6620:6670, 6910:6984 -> 0.4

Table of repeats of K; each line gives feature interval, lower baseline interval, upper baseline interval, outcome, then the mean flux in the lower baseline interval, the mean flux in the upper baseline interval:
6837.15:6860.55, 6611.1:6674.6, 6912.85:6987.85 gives 0.02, 2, 1.98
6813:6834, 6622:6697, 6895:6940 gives 0.03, 2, 1.99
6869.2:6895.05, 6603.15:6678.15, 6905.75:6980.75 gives 0.04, 2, 1.99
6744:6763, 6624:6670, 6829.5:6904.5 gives 0.04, 2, 1.95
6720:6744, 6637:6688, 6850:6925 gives -0.12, 2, 1.96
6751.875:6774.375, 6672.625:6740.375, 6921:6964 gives 0.10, 2.14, 1.95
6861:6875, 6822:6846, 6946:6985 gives 0.01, 1.94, 1.99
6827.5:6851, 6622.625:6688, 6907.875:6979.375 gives 0.03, 1.99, 1.99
